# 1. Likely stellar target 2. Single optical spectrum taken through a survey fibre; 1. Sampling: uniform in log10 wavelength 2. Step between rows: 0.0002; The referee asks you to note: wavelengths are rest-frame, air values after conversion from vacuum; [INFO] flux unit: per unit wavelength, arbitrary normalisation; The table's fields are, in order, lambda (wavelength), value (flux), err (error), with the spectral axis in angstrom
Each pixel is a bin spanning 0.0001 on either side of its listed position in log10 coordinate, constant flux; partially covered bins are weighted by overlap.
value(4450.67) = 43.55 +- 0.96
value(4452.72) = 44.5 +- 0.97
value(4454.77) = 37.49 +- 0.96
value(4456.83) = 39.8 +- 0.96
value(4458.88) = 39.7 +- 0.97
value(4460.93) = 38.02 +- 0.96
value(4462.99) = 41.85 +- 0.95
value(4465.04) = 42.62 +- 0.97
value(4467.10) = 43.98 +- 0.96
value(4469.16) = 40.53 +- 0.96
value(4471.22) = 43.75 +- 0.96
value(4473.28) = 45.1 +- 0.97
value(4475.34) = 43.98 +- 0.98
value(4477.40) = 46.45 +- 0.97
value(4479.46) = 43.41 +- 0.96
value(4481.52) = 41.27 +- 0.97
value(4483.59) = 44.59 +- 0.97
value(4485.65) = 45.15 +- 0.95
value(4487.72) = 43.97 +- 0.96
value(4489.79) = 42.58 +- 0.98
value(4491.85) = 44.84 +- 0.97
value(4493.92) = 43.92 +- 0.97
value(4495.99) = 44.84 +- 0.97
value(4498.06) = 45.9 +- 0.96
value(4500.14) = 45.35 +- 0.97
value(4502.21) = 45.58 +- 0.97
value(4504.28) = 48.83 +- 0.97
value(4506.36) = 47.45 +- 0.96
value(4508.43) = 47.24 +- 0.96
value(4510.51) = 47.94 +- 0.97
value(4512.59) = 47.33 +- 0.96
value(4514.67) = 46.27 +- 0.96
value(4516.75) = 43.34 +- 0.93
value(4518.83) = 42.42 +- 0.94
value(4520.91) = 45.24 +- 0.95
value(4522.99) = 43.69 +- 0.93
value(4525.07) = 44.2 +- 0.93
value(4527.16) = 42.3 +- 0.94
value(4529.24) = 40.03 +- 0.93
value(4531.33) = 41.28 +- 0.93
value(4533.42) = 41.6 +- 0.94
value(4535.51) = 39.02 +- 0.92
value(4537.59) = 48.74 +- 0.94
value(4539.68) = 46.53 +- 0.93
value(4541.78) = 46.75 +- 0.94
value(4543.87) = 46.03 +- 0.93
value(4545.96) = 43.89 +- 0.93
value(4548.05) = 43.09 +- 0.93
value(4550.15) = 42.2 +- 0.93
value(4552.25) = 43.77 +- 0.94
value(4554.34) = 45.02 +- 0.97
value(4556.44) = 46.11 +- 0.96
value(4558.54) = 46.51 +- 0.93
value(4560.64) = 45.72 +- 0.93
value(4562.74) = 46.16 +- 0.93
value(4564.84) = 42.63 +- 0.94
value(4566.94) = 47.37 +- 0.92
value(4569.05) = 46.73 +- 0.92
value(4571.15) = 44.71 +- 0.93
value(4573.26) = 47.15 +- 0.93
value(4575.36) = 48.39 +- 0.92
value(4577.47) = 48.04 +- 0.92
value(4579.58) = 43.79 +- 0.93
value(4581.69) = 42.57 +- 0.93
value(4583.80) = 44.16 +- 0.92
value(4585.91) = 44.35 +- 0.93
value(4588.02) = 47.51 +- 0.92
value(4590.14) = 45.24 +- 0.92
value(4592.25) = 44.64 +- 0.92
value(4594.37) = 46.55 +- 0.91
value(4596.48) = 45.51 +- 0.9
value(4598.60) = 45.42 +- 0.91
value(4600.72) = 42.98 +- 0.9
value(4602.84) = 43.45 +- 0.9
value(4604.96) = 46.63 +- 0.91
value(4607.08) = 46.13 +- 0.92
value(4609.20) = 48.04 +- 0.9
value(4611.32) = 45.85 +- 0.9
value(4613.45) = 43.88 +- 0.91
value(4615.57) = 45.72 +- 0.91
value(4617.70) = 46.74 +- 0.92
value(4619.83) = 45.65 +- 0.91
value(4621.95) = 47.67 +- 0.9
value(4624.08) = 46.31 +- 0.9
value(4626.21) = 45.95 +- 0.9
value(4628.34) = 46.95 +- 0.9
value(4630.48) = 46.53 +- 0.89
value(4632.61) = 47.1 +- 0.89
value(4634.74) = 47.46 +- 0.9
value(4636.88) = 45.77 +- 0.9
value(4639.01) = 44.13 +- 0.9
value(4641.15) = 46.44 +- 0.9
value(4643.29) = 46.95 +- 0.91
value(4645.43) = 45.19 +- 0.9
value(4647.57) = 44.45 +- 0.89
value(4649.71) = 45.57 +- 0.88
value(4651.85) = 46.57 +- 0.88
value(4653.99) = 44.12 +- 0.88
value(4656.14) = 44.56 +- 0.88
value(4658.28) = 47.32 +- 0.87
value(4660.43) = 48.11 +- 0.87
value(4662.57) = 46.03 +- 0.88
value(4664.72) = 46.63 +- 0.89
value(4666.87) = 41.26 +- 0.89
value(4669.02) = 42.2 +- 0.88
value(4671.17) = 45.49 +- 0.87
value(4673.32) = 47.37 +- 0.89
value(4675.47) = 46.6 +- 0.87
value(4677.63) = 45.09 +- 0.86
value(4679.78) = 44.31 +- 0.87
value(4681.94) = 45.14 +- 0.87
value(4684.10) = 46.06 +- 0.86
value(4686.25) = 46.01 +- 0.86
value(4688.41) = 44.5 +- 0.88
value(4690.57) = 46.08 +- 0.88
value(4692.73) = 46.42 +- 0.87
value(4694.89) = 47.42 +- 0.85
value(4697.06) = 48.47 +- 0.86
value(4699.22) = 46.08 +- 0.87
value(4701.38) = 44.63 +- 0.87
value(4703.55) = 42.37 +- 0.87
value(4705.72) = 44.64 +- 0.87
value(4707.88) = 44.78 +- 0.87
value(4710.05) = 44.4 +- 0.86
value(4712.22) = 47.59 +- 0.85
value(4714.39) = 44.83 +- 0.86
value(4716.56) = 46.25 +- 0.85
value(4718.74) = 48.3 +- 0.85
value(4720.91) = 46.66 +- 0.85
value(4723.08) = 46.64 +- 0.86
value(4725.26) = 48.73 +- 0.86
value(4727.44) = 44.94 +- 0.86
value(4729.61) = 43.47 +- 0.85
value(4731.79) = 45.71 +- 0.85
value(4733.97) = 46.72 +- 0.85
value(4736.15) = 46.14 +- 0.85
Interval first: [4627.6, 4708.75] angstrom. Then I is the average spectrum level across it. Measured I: 45.6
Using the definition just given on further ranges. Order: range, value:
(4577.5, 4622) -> 45.4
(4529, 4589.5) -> 44.9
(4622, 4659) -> 46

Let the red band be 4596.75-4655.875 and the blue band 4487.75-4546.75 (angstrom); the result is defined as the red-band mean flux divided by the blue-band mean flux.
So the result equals 1.02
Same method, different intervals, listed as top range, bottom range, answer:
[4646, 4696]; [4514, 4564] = 1.03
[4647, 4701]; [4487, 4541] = 1.02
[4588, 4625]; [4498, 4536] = 1.03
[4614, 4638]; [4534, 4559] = 1.04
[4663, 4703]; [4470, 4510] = 1.01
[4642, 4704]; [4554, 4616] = 1.00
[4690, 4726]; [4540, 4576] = 1.02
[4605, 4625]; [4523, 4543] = 1.07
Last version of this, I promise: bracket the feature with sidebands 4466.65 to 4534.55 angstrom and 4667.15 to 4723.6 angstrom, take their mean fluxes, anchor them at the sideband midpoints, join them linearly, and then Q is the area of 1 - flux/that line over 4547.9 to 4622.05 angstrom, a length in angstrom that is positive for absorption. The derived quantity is -0.9 angstrom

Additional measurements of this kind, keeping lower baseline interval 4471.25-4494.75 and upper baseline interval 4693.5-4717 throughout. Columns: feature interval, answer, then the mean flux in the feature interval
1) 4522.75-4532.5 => 0.5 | 42.2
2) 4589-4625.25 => -0.6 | 45.7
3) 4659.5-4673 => 0.1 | 45.1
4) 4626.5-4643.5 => -0.5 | 46.4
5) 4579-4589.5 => 0.1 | 44.5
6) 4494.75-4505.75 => -0.5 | 46.1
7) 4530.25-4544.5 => 0.1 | 44.2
